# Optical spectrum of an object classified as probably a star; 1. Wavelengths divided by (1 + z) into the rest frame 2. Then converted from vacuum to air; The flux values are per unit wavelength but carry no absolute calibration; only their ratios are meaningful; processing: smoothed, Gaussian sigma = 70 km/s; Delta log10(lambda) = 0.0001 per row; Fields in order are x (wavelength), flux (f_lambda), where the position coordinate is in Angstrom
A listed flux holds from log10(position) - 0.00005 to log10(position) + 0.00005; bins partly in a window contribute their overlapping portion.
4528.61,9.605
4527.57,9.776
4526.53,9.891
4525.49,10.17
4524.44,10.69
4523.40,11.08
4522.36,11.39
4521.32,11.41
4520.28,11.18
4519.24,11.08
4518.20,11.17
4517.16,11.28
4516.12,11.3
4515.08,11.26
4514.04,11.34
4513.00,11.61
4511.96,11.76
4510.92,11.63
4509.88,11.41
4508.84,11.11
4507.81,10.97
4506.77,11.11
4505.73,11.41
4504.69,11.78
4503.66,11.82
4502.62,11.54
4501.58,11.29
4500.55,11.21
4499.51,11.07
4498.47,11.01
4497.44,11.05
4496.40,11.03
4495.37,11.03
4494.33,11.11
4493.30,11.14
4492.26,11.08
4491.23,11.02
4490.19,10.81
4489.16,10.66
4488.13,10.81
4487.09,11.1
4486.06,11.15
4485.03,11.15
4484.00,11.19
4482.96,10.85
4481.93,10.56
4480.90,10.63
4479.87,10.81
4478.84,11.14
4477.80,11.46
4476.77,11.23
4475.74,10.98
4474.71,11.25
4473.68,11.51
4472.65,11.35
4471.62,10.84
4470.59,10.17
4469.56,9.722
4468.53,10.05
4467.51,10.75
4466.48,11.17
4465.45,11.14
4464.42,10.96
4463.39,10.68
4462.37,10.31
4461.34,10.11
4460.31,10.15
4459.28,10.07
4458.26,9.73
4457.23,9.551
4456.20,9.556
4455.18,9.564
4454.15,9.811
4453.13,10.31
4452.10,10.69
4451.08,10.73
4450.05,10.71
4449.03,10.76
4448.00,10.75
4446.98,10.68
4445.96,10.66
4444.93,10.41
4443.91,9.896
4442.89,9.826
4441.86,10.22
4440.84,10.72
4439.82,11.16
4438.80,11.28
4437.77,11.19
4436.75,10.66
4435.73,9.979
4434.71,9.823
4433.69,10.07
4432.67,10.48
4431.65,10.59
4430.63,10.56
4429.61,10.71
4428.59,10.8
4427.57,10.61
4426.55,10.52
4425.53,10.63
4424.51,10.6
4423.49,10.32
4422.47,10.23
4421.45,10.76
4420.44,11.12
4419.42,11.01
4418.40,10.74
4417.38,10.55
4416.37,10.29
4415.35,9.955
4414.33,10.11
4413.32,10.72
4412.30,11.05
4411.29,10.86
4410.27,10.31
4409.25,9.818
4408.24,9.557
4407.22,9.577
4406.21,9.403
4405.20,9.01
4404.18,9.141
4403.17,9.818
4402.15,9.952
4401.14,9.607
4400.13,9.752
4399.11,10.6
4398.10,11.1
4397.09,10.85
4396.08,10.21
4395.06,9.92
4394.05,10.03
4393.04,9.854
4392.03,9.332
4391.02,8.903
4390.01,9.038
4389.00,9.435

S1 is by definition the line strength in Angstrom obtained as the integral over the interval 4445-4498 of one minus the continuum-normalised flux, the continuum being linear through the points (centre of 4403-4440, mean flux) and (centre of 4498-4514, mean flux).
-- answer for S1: 1.3 Angstrom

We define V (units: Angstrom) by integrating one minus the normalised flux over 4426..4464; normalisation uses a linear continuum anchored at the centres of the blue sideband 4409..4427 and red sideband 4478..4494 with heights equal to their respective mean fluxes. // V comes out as 1.1 Angstrom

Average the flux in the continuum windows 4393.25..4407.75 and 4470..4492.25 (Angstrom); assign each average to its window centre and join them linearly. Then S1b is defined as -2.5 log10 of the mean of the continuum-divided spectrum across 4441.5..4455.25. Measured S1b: 0.02 mag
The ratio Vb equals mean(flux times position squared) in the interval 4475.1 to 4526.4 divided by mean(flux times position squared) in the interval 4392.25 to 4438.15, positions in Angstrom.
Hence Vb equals 1.1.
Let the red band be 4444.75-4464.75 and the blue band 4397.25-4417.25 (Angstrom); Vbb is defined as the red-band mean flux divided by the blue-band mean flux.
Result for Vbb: 1.02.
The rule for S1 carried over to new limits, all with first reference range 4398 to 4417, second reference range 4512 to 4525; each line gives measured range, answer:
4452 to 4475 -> 0.52 Angstrom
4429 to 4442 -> -0.32 Angstrom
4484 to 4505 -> -0.30 Angstrom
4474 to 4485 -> -0.22 Angstrom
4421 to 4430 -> -0.31 Angstrom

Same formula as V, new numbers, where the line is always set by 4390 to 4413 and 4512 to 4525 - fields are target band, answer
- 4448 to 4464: 0.51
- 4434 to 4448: -0.18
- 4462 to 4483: -0.22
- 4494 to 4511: -0.30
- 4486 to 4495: -0.04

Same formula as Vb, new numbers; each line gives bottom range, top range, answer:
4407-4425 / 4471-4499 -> 1.09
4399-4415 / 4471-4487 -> 1.15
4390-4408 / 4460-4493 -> 1.15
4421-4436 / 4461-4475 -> 1.04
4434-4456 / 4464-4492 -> 1.06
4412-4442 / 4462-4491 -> 1.05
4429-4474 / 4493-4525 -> 1.11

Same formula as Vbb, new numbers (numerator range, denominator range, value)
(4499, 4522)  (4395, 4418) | 1.12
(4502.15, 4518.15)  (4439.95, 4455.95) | 1.10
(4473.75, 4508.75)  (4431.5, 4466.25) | 1.07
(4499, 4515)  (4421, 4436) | 1.09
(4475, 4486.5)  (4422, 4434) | 1.05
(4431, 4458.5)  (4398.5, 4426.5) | 1.02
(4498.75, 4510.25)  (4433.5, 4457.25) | 1.09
